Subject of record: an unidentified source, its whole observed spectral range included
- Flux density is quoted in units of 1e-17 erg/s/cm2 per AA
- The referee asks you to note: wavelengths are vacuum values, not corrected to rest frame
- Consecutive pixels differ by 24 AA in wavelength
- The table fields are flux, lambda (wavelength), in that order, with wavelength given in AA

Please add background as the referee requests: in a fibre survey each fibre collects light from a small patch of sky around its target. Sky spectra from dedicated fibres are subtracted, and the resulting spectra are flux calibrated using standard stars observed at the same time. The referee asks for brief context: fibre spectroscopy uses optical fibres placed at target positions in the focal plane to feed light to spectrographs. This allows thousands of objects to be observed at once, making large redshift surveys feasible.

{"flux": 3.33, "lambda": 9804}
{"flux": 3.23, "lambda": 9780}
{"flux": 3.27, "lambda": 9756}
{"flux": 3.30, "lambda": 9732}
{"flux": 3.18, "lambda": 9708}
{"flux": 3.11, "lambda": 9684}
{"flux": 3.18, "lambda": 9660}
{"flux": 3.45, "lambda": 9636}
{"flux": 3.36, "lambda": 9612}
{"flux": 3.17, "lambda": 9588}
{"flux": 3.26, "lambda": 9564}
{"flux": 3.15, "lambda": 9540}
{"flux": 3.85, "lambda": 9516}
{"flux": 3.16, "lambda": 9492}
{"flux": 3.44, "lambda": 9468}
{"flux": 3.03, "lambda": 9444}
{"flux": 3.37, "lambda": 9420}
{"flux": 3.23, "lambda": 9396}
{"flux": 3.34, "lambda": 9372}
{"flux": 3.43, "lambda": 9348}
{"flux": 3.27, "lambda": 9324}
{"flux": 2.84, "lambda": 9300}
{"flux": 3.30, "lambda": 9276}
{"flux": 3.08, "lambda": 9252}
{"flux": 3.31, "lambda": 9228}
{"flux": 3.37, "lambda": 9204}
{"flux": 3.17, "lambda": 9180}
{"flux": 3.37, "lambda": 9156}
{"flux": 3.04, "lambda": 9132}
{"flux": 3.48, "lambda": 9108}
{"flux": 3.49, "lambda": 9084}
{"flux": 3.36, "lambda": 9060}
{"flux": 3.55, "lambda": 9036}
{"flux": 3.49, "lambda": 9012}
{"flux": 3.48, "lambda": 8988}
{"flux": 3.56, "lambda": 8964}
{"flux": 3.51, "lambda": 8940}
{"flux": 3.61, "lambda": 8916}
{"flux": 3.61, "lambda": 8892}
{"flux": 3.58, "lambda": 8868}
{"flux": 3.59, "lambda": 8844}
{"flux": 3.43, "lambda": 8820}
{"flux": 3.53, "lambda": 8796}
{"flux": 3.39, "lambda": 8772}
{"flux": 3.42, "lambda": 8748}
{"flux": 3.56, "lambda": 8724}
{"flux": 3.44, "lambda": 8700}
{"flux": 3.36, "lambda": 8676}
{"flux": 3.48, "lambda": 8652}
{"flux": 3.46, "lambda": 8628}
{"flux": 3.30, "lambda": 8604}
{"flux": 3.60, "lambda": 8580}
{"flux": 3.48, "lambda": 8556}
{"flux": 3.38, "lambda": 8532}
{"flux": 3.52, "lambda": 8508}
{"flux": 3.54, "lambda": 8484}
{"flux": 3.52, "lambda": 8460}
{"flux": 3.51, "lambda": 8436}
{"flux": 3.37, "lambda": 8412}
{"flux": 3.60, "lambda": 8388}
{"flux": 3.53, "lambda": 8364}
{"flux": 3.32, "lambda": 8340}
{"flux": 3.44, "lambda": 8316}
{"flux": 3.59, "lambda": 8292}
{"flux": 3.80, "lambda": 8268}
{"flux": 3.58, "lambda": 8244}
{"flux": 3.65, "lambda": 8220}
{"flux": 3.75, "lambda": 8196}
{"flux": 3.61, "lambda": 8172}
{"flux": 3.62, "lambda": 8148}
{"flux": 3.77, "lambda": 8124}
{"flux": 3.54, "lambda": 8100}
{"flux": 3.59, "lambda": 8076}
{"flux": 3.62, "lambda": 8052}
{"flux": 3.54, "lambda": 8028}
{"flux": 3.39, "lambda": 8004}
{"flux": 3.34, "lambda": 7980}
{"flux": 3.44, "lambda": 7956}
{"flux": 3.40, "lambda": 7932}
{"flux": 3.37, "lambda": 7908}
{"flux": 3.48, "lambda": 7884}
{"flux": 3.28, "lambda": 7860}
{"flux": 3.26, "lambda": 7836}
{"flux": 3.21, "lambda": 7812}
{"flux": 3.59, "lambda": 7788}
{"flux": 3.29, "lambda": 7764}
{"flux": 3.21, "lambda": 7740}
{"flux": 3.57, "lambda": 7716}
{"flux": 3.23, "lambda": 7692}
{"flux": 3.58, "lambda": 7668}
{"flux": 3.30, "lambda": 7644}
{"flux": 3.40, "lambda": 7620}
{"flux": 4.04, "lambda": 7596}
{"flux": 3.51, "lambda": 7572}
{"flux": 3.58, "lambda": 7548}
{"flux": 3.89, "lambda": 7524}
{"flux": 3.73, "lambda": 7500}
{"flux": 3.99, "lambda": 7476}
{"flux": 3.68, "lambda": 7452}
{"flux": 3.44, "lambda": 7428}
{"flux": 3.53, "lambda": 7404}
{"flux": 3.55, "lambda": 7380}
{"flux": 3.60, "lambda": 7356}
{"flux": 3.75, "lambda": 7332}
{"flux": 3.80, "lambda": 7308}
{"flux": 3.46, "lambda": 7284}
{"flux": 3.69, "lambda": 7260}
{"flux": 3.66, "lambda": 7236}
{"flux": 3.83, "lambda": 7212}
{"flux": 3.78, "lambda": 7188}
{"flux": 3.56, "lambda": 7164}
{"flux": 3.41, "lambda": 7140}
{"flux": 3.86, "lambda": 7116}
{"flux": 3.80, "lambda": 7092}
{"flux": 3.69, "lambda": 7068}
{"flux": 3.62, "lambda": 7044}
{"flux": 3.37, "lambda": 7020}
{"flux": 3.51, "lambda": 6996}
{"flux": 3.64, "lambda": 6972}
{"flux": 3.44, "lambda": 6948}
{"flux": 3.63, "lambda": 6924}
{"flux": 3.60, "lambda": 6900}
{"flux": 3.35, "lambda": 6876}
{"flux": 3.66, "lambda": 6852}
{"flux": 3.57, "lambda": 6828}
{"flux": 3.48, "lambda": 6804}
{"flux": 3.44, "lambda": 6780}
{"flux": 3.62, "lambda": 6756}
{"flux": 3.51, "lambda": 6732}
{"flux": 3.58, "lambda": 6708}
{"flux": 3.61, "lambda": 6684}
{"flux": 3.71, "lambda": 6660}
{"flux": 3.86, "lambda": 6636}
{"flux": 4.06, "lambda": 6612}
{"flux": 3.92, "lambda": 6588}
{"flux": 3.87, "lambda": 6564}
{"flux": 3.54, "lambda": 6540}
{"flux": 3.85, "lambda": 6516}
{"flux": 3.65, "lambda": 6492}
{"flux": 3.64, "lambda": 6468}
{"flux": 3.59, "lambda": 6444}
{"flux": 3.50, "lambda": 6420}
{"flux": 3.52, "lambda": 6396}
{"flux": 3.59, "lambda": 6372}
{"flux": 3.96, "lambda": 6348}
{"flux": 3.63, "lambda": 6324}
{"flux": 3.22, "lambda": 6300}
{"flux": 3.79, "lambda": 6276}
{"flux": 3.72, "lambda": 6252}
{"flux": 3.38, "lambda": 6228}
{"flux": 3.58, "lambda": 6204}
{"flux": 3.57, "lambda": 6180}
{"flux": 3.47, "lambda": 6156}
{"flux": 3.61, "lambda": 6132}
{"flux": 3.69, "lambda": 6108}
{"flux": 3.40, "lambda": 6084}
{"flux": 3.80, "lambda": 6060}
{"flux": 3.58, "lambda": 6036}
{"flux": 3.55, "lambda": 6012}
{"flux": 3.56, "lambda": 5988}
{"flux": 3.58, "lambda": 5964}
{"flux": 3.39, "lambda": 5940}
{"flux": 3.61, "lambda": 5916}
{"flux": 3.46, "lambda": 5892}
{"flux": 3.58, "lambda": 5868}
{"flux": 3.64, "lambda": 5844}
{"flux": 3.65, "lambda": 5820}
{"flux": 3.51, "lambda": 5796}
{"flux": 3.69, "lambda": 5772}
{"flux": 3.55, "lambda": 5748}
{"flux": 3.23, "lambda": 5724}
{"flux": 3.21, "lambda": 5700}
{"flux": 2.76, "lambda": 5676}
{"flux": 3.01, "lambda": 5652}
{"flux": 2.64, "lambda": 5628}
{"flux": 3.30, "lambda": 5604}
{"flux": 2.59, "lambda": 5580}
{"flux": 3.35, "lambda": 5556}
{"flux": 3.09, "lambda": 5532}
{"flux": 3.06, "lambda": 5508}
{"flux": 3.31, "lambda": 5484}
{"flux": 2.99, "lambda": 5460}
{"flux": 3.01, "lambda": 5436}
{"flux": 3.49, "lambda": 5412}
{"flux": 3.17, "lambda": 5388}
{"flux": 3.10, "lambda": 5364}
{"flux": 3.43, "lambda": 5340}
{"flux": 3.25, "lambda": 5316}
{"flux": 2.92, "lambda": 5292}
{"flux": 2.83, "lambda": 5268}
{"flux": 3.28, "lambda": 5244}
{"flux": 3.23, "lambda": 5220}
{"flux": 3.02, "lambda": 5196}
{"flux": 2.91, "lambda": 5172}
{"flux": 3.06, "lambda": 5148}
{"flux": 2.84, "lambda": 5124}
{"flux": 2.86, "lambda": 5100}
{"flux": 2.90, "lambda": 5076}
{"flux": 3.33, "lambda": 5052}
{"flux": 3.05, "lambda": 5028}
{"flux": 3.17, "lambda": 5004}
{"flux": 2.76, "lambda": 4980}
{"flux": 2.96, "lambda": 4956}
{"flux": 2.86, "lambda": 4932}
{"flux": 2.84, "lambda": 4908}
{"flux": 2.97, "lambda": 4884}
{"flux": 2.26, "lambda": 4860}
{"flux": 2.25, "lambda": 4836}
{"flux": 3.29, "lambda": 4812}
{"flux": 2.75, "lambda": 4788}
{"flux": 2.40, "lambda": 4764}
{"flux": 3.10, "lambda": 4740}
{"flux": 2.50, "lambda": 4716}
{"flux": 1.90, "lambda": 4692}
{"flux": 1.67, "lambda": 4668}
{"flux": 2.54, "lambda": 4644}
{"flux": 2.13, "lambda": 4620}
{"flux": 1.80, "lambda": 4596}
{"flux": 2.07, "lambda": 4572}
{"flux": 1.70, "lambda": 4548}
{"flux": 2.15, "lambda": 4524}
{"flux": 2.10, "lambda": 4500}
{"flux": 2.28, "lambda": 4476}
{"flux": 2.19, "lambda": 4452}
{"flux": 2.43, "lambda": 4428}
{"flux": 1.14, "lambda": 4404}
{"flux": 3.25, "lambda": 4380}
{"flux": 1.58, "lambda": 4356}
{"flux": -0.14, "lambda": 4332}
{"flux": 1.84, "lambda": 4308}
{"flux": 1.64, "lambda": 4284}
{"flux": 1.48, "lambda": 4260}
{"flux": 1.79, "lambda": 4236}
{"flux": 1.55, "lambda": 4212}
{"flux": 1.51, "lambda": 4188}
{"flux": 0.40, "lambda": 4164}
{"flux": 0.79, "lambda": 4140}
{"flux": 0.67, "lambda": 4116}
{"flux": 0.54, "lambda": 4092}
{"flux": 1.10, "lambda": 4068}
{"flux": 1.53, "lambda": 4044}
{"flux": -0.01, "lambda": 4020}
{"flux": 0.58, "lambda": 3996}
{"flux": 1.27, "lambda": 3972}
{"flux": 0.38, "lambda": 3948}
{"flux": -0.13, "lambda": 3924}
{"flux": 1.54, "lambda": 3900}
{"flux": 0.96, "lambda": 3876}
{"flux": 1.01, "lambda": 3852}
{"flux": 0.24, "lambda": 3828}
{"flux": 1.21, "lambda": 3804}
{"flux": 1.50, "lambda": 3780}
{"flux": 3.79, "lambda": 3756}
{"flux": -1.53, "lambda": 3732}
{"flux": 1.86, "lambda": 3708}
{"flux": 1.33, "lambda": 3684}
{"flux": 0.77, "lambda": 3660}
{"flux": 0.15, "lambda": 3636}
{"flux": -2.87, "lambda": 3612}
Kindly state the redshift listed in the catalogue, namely 0.09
